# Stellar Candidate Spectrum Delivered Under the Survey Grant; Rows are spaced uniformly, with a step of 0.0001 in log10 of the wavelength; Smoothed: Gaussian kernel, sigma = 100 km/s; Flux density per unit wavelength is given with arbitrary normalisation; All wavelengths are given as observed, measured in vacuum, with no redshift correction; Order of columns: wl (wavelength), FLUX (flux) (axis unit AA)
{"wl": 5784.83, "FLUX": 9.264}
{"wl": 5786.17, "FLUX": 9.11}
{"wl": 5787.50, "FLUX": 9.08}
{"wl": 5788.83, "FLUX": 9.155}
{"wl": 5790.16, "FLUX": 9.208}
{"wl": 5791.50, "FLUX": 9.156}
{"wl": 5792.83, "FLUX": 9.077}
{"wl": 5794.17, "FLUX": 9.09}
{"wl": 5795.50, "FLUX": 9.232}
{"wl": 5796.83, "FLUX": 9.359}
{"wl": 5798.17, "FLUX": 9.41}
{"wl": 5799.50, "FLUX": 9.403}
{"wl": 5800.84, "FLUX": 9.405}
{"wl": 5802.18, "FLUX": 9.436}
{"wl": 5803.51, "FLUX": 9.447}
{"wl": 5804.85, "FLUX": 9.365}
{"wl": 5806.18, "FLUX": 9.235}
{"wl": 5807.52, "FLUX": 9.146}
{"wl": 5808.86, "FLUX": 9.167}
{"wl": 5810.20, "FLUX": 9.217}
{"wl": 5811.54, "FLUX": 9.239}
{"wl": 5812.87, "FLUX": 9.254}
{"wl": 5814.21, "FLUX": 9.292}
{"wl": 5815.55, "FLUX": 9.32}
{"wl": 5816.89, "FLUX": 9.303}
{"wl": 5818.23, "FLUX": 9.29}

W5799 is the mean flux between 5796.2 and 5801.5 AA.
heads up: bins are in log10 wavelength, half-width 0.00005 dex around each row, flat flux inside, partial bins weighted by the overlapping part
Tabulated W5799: 9.39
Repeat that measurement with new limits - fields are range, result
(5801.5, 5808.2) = 9.33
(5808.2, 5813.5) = 9.23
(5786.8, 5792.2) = 9.16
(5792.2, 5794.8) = 9.06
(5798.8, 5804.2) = 9.42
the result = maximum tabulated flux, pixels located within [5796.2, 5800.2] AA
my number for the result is 9.41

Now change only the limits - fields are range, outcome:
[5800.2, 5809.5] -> 9.447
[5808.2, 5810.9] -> 9.217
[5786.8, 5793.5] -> 9.208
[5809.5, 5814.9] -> 9.292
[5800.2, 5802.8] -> 9.436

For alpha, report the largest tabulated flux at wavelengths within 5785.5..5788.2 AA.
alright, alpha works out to 9.11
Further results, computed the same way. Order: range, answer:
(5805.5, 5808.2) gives 9.235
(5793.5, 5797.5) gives 9.359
